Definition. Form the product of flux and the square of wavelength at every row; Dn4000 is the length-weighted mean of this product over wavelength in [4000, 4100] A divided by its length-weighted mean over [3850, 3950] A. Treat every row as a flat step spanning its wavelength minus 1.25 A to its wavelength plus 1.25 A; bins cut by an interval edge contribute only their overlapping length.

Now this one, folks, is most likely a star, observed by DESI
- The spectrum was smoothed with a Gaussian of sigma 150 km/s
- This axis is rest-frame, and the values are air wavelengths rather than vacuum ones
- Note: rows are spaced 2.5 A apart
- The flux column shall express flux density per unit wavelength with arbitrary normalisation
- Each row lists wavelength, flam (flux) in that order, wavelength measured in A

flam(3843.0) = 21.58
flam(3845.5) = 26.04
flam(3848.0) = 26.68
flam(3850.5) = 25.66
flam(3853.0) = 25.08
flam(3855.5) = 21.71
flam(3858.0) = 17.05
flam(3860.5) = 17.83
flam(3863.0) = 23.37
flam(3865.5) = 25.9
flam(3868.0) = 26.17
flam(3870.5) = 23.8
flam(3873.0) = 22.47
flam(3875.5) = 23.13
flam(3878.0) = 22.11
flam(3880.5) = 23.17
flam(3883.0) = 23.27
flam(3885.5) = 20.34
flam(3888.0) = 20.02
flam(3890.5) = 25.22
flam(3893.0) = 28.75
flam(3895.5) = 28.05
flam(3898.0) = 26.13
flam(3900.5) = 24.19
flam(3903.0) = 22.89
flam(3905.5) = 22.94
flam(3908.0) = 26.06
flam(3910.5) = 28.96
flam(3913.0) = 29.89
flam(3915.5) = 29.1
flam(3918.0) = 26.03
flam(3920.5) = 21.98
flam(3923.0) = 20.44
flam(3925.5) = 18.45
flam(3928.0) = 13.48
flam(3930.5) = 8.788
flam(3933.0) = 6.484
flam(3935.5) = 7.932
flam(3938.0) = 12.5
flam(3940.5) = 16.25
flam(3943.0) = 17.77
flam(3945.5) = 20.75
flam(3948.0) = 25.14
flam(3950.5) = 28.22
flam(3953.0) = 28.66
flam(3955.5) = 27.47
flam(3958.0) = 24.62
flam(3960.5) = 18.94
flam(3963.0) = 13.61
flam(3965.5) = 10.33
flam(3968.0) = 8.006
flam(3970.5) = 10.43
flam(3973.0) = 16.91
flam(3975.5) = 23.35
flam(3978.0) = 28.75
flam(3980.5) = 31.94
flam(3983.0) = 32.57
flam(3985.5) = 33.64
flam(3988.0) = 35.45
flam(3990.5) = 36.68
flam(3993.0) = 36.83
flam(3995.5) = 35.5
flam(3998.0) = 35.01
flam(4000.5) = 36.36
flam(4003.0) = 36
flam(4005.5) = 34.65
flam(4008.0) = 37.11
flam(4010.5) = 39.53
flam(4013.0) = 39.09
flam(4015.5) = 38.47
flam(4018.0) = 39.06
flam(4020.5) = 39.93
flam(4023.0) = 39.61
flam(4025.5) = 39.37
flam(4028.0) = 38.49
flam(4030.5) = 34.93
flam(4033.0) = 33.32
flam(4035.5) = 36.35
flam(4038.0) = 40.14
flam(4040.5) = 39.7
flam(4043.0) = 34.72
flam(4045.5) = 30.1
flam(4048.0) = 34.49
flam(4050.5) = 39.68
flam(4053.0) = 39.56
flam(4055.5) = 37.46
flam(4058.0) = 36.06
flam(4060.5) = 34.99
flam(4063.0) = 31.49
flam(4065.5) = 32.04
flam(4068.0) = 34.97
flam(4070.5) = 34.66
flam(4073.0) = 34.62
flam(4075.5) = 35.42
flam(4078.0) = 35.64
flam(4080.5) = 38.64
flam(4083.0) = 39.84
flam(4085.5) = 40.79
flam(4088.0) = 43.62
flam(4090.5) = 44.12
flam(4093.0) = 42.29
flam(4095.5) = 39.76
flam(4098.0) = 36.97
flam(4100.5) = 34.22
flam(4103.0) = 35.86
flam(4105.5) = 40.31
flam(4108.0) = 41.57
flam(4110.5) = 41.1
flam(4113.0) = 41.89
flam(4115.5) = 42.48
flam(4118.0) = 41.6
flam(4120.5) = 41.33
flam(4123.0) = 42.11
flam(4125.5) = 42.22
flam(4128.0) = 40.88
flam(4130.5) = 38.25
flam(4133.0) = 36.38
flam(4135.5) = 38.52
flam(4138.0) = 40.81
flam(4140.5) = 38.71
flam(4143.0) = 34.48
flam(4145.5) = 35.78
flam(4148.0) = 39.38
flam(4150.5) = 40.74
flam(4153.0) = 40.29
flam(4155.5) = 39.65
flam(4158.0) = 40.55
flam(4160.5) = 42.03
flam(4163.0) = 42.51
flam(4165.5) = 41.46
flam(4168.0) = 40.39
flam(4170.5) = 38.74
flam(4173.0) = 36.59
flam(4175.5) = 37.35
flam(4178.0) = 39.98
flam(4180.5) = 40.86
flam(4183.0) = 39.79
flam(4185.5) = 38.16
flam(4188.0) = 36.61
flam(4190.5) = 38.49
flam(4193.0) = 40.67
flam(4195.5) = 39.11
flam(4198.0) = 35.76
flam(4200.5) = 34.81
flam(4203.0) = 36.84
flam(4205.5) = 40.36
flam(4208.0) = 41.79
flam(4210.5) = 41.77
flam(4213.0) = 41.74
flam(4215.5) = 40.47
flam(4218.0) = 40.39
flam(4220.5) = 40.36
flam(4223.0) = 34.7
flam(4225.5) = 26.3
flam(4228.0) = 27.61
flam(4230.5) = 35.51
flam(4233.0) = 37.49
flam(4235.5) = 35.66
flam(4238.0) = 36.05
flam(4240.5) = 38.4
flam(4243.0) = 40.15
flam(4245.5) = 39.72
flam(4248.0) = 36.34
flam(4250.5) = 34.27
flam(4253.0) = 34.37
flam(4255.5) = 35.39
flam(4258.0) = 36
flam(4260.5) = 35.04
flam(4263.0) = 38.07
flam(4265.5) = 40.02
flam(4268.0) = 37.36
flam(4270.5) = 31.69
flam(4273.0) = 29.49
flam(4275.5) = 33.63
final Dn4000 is 1.9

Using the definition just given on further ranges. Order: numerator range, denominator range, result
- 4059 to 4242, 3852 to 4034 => 1.64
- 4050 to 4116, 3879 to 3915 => 1.67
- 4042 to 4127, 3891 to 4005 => 1.71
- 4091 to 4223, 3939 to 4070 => 1.36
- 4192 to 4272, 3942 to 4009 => 1.56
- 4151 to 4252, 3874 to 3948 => 2.08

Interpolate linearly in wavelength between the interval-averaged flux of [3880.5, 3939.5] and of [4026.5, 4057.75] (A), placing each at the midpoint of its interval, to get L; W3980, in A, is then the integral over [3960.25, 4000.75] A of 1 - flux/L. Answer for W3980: 5.2 A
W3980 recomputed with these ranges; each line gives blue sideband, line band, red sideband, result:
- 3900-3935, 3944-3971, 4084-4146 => 5.2 A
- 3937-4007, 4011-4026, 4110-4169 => -4.8 A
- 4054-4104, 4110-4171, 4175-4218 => -3.0 A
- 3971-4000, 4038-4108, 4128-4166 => -3.3 A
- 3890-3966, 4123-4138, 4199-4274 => -3.9 A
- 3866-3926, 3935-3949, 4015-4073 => 5.6 A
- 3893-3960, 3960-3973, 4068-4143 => 6.7 A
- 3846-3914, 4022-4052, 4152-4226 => -4.8 A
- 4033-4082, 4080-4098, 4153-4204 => -2.2 A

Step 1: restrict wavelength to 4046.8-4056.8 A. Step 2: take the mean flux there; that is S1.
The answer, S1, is 37.8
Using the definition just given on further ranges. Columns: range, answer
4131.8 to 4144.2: 37.8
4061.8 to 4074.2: 33.6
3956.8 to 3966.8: 16.8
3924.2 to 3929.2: 16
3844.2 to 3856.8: 25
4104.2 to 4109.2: 40.9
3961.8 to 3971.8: 10.6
